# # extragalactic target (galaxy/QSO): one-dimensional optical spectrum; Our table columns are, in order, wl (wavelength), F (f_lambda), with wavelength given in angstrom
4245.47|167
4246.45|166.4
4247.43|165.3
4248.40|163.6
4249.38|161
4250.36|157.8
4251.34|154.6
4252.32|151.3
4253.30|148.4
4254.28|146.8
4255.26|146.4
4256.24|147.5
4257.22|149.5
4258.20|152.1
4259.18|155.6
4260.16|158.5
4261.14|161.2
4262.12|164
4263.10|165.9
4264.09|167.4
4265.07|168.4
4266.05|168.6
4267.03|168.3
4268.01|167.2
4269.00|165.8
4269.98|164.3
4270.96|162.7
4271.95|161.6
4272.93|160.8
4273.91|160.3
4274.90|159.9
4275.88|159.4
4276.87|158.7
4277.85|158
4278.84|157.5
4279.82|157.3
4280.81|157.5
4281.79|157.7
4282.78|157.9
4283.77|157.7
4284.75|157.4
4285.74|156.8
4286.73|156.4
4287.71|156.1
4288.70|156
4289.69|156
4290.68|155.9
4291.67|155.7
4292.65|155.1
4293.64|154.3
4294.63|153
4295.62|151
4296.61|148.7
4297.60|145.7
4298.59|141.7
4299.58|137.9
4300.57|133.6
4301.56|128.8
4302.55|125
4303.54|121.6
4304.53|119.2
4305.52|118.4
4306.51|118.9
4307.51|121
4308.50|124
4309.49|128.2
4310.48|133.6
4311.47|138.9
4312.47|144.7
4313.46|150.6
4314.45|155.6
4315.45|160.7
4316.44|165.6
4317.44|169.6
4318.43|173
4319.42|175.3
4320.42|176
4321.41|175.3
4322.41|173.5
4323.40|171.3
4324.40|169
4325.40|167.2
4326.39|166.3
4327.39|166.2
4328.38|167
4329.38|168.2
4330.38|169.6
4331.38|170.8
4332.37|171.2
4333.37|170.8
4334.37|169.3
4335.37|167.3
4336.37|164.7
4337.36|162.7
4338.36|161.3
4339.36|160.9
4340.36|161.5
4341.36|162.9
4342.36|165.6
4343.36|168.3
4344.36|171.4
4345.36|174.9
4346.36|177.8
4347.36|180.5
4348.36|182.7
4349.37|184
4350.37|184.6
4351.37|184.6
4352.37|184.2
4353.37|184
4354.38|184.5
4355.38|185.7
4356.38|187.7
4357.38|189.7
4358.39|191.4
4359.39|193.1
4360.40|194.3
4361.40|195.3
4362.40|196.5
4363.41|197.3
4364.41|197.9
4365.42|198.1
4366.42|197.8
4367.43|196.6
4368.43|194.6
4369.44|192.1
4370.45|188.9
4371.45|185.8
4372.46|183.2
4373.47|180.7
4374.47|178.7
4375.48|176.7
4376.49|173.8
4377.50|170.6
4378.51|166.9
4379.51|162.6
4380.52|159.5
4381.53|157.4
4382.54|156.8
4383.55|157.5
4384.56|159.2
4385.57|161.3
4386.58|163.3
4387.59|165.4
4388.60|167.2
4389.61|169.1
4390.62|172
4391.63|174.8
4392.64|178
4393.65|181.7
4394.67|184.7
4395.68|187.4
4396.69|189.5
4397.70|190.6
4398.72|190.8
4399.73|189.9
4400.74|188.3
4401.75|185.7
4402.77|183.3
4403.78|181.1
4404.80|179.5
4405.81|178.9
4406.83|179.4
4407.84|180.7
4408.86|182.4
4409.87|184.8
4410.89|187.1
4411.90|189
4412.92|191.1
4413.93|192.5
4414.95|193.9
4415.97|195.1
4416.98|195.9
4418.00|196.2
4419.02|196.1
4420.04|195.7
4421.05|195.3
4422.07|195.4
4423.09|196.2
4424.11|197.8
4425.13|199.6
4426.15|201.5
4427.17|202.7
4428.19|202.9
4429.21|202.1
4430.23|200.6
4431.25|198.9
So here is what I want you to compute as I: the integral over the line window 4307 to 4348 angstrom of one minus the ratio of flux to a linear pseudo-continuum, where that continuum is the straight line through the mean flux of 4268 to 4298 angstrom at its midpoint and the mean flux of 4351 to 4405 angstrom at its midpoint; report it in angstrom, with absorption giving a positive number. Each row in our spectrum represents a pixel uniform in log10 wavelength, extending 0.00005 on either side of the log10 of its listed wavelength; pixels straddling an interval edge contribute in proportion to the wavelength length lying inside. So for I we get 1.4 angstrom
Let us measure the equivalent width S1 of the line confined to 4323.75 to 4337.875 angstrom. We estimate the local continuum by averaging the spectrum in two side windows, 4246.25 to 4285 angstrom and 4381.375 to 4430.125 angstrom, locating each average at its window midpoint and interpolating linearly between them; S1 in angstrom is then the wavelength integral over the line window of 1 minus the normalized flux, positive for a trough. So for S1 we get 0.3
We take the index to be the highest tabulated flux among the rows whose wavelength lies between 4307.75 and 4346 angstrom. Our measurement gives 176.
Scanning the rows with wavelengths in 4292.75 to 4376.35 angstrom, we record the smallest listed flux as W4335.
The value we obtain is 118.4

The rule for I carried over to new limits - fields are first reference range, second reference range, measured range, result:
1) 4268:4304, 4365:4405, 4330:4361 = -1.5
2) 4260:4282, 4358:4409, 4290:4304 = 1.9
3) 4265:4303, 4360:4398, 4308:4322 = 0.7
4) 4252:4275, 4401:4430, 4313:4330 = 0.4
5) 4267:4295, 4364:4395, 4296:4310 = 2.8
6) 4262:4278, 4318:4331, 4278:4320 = 5.0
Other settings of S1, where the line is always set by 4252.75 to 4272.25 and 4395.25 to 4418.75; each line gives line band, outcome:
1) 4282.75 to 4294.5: 0.6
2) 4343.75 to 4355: -0.3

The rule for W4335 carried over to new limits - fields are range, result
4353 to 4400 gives 156.8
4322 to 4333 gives 166.2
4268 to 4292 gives 155.7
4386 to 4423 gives 163.3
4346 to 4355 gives 177.8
